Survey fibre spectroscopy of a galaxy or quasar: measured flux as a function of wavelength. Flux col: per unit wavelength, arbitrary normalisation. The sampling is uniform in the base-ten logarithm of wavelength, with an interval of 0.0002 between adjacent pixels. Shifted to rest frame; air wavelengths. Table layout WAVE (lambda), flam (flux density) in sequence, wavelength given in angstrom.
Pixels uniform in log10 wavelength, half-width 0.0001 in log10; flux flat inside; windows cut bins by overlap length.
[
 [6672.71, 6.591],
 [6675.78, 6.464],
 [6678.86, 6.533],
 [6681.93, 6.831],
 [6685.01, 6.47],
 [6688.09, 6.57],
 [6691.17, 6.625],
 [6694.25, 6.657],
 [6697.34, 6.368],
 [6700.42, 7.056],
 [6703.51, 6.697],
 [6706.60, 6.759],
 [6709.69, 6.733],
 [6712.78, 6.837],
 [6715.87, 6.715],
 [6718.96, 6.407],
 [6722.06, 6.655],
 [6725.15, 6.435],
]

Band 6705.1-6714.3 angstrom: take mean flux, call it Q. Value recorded 6.78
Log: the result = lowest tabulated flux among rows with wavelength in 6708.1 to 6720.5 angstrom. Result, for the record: 6.407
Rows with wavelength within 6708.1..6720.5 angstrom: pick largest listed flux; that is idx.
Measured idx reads 6.837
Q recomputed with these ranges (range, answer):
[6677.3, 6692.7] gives 6.61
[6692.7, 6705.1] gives 6.69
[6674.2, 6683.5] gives 6.61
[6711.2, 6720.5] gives 6.66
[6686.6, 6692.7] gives 6.6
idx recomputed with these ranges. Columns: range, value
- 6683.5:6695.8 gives 6.657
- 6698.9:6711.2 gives 7.056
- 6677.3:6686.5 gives 6.831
